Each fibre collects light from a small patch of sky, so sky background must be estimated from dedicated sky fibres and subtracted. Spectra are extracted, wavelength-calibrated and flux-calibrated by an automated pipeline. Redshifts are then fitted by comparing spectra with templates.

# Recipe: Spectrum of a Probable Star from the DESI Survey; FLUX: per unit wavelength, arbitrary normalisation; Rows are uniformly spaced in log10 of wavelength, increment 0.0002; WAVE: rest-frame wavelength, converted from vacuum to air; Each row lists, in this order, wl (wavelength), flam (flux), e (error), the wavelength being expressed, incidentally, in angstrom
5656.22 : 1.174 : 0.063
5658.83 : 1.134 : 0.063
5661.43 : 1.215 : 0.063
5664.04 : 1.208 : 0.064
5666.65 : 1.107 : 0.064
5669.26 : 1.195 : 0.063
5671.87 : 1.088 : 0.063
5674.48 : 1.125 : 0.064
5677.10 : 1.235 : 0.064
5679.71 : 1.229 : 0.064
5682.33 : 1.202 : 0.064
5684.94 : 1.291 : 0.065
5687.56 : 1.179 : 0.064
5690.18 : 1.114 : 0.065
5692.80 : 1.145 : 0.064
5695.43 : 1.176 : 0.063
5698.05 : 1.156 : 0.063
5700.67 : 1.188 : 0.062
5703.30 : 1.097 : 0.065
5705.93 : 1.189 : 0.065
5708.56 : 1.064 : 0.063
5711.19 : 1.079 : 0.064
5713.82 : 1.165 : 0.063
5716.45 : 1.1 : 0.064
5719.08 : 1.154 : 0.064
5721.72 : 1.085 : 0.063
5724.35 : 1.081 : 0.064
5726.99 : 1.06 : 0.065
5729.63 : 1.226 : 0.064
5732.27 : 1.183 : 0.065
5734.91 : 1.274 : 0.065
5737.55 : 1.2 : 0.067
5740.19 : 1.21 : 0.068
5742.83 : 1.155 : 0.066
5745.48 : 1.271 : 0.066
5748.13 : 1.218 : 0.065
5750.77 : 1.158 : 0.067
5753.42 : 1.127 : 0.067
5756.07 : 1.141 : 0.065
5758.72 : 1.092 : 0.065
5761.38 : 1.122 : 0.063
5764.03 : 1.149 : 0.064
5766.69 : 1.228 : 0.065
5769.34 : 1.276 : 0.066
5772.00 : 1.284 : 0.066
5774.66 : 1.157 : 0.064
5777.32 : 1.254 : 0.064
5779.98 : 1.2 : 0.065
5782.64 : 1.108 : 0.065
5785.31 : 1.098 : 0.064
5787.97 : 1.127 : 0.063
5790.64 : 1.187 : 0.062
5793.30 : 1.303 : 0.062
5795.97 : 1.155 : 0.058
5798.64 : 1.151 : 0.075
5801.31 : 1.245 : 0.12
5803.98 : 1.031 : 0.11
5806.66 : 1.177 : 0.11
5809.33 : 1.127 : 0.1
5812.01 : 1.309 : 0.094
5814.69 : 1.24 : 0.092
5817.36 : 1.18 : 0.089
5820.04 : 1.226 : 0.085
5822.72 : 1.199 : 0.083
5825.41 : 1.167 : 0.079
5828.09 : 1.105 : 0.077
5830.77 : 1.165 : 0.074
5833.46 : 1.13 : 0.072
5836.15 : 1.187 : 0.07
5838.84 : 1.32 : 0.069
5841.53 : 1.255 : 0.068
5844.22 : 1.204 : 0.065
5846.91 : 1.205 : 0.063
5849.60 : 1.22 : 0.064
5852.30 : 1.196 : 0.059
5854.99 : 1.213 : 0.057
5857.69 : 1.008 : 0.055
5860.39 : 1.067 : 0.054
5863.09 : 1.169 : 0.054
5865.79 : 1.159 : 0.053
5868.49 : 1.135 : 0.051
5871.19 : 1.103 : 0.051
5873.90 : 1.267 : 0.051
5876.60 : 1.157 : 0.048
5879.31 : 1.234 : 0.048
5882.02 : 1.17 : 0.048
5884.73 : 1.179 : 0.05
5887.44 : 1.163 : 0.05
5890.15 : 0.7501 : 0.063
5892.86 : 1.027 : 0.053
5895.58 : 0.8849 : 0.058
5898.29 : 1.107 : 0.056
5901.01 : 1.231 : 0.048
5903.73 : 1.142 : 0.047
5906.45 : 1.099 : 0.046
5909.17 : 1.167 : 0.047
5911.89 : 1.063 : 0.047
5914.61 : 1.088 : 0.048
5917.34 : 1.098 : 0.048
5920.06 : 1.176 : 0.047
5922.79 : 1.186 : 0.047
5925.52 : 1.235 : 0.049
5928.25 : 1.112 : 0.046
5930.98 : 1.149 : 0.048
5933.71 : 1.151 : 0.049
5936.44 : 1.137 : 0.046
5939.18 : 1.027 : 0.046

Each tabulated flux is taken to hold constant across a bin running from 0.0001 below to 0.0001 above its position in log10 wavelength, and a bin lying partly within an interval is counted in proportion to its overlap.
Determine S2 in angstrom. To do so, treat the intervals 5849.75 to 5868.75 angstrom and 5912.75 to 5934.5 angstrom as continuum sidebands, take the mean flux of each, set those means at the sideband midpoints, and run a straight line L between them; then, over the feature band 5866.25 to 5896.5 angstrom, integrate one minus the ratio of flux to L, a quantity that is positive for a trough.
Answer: 1.1 angstrom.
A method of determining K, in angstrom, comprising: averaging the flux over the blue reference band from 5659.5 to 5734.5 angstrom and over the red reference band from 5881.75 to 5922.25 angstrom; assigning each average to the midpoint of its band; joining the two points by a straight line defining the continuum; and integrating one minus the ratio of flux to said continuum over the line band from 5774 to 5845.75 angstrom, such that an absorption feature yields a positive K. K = -4.3 angstrom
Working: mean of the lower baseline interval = 1.16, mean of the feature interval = 1.19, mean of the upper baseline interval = 1.09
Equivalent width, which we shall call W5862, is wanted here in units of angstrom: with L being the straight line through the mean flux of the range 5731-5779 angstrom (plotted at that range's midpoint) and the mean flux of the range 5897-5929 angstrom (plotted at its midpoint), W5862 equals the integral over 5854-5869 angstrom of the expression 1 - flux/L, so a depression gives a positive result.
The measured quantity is 0.5 angstrom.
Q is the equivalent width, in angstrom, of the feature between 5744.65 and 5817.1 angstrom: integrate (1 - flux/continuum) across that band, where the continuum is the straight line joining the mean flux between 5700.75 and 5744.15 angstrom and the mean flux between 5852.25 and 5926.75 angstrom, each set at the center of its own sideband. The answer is -2.8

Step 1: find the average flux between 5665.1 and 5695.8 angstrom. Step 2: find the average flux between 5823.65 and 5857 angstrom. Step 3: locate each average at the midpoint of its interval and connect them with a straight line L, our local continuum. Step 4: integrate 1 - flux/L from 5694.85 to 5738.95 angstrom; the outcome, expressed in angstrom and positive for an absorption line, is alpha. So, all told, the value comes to 1.24 angstrom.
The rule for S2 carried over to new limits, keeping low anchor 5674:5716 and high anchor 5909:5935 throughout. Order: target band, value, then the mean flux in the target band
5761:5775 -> -0.7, 1.21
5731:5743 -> -0.5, 1.21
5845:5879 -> -0.4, 1.16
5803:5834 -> -0.6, 1.17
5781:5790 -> 0.3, 1.12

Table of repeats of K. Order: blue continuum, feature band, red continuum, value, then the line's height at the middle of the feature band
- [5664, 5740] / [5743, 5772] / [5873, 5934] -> -0.9 angstrom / 1.15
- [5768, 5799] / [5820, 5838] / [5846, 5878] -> 0.1 angstrom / 1.17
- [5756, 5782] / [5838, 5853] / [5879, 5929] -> -1.2 angstrom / 1.14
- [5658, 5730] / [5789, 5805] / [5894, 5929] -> -0.6 angstrom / 1.14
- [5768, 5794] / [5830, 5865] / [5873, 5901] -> -1.4 angstrom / 1.13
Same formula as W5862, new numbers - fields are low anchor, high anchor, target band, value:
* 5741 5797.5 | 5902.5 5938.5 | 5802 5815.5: -0.1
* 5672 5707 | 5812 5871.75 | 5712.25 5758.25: 0.5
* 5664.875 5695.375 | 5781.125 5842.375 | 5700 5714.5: 0.6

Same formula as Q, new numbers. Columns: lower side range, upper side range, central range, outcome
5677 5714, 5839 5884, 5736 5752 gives -0.48 angstrom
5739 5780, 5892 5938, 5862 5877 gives -0.32 angstrom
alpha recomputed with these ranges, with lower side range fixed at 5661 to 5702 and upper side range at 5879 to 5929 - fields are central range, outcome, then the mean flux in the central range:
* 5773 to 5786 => -0.25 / 1.17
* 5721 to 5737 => 0.09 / 1.16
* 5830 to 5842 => -0.86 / 1.21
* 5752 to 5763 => 0.31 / 1.12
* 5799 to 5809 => -0.08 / 1.15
